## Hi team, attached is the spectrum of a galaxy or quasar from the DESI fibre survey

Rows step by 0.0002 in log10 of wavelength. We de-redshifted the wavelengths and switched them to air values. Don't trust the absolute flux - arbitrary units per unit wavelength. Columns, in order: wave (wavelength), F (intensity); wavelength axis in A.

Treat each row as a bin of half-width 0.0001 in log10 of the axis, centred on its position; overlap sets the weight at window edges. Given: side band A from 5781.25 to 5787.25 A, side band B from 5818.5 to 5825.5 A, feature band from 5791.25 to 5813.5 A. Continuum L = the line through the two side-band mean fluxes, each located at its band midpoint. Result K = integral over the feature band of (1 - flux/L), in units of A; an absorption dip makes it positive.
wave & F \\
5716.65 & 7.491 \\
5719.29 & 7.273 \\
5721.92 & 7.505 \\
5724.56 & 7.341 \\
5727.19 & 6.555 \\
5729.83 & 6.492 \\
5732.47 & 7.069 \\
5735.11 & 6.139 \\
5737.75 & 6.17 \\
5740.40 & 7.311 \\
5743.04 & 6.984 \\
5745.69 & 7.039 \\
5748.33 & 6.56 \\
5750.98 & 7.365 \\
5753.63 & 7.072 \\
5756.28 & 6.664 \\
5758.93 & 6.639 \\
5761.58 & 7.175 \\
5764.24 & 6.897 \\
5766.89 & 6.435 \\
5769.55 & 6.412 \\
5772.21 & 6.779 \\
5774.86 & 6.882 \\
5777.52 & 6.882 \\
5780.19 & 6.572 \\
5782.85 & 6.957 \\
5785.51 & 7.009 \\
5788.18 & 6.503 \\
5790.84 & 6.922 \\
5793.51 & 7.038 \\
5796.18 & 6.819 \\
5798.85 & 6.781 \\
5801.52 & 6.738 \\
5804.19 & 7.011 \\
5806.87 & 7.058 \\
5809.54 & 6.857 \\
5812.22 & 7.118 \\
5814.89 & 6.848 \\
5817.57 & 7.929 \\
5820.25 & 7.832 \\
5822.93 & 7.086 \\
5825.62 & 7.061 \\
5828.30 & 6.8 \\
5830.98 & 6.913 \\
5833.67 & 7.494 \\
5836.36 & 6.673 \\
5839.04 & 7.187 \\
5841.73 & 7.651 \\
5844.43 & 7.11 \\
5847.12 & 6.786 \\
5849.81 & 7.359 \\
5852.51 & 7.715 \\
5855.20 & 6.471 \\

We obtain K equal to 0.73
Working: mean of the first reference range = 6.93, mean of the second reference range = 7.41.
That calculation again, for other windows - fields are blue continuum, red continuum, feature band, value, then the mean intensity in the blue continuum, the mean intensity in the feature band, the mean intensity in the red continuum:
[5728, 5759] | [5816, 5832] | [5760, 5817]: 1.65 A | 6.79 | 6.86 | 7.27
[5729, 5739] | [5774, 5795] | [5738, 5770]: -1.22 A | 6.47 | 6.87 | 6.84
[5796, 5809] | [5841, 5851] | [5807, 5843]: -0.70 A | 6.89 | 7.18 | 7.2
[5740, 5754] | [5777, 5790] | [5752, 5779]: 0.47 A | 7.04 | 6.79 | 6.78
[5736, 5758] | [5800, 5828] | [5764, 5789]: 0.93 A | 6.88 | 6.73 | 7.14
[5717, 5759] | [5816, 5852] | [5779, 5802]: 0.85 A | 6.91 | 6.82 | 7.23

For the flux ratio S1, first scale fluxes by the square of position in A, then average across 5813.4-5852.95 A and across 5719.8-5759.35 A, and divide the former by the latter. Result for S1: 1.08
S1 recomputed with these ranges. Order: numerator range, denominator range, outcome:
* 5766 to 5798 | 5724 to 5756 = 1.01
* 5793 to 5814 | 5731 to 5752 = 1.04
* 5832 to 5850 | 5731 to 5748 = 1.10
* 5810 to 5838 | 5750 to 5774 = 1.07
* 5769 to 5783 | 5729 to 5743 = 1.03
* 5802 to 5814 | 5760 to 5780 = 1.05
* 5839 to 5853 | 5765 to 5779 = 1.12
